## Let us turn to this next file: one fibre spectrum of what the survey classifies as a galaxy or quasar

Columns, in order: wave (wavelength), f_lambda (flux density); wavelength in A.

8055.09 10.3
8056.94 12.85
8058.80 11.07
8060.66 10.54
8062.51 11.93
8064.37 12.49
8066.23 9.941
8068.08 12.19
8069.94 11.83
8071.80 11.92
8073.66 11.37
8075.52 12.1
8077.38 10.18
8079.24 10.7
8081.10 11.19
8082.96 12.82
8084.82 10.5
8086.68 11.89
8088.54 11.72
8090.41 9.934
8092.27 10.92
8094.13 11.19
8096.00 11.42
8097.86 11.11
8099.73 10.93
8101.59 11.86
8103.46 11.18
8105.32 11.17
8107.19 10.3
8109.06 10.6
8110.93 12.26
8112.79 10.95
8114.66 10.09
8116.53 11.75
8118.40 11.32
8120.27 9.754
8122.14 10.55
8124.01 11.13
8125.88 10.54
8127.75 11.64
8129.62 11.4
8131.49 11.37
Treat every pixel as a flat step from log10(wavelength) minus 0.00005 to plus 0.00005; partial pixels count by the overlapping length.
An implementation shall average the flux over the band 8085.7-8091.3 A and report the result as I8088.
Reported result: 11.2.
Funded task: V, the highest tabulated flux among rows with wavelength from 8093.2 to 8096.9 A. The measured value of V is 11.42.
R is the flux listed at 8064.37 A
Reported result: 12.49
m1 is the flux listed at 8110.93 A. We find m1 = 12.26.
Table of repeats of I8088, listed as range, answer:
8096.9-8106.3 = 11.2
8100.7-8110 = 11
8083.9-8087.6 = 11.2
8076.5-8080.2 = 10.5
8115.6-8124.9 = 10.9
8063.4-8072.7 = 11.7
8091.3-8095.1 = 11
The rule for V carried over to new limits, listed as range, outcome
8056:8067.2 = 12.85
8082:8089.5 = 12.82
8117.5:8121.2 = 11.32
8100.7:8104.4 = 11.86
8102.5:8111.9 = 12.26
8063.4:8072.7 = 12.49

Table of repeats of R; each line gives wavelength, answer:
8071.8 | 11.92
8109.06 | 10.6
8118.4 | 11.32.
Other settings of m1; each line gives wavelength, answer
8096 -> 11.42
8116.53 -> 11.75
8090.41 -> 9.934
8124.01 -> 11.13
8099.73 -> 10.93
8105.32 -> 11.17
